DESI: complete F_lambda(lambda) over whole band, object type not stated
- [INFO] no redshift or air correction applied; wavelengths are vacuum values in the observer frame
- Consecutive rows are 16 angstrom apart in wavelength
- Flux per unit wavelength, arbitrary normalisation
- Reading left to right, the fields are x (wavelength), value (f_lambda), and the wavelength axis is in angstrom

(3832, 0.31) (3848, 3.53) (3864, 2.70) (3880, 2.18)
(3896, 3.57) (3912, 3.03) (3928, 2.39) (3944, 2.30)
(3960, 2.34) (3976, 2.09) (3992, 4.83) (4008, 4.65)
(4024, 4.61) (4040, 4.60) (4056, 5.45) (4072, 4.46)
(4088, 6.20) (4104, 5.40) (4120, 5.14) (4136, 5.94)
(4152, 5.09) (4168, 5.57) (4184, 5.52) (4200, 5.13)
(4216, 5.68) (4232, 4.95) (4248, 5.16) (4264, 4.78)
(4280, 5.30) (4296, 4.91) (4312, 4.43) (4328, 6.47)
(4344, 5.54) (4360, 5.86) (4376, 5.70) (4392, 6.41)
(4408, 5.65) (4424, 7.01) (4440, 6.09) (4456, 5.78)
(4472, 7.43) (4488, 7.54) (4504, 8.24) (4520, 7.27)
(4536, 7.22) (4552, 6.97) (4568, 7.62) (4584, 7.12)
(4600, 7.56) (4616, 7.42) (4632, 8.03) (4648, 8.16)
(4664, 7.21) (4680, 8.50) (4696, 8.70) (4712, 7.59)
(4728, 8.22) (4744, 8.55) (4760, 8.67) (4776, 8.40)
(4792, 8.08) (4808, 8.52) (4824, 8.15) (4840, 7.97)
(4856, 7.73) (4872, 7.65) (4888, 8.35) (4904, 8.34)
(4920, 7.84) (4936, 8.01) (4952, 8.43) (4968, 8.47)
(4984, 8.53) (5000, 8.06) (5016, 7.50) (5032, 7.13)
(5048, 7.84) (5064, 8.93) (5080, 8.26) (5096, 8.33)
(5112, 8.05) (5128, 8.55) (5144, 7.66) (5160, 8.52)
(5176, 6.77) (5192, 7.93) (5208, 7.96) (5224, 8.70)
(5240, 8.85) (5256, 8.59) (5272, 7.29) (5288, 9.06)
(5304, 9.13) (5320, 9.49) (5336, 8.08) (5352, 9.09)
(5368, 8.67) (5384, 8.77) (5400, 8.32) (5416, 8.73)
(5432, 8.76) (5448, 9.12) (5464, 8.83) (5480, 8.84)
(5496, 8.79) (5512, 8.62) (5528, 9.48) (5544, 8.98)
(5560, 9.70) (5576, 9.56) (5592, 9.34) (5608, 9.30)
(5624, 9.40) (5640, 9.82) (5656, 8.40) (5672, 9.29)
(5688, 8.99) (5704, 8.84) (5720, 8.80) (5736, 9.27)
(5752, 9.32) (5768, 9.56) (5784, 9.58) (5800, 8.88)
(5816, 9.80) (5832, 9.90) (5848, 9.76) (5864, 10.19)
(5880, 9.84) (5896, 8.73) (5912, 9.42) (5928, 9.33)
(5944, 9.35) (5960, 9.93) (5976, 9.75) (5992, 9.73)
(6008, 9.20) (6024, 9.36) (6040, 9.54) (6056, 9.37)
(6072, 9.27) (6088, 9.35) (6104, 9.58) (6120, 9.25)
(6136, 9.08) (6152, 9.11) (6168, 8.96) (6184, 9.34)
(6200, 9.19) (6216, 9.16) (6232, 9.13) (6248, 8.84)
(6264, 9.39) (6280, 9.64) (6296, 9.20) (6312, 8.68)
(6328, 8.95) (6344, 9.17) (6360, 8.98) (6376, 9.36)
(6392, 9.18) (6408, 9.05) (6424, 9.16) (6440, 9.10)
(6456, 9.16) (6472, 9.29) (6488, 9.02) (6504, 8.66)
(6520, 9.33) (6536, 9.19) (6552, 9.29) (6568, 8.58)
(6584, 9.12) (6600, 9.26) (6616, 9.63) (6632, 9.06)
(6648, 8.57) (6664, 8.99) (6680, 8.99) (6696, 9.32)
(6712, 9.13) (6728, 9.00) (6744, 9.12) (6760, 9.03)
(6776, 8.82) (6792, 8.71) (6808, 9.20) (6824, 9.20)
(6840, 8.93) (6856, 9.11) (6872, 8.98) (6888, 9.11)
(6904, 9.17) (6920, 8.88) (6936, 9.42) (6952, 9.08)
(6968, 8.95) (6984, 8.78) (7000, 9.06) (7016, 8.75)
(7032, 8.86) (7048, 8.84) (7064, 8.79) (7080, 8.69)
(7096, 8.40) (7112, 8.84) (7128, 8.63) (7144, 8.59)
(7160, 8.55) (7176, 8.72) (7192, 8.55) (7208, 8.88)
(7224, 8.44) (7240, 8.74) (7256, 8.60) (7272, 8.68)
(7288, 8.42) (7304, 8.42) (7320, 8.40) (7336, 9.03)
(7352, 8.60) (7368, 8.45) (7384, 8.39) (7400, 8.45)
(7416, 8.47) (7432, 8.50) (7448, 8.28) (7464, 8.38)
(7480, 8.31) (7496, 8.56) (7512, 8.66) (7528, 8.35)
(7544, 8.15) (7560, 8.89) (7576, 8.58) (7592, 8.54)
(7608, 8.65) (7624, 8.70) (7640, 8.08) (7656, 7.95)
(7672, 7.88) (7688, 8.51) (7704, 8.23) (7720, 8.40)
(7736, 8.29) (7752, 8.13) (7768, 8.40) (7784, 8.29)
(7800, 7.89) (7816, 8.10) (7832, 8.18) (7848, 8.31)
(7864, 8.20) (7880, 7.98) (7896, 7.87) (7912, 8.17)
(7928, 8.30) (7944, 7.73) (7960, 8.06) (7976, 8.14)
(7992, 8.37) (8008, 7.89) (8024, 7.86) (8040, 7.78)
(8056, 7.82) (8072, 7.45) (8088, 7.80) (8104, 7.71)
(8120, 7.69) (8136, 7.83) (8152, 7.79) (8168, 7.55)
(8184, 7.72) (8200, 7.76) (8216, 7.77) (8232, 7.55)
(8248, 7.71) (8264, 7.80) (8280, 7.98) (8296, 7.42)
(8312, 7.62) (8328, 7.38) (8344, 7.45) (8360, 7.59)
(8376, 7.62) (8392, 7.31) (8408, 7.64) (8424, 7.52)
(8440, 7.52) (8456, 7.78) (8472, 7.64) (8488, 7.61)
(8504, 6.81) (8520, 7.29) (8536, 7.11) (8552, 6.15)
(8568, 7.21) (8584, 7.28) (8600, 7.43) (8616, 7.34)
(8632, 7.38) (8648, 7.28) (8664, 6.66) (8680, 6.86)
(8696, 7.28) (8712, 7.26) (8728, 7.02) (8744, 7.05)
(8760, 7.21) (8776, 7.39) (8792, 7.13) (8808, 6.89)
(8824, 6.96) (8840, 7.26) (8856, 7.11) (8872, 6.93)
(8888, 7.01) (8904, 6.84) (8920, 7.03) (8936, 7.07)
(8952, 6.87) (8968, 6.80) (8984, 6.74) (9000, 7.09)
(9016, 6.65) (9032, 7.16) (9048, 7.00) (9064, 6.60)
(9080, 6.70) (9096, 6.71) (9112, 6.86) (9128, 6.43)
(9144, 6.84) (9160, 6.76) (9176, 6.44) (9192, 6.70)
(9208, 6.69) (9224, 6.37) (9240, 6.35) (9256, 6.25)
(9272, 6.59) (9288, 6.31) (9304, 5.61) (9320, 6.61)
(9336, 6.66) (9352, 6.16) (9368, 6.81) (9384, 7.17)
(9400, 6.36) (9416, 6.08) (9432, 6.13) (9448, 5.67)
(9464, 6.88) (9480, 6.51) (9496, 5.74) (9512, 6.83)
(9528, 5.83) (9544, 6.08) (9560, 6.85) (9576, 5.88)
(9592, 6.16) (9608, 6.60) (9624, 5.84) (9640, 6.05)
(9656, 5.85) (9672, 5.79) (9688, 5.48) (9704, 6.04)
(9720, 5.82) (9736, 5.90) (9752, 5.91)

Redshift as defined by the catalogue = 0.00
